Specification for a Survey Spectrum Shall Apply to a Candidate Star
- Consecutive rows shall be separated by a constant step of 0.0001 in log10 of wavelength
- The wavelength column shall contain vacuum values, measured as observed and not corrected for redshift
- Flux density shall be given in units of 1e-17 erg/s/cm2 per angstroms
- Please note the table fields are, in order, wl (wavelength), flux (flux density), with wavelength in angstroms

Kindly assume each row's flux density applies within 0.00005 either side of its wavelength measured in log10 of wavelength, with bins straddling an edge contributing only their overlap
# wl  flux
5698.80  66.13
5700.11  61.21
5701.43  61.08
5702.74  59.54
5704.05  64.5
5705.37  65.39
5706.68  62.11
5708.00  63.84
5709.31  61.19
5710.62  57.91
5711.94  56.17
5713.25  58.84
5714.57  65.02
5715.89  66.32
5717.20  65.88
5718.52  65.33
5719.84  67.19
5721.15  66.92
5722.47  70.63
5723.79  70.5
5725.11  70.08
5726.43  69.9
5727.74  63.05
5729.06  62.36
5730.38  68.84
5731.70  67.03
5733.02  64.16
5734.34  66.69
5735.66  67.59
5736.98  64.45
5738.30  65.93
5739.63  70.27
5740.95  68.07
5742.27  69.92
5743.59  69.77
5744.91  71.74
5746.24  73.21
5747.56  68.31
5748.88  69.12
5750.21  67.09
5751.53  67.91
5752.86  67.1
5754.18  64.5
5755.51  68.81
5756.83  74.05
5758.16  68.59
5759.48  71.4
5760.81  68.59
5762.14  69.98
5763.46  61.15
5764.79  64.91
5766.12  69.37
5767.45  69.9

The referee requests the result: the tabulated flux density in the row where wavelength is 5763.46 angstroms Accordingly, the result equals 61.15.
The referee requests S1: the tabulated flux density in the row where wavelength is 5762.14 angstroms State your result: 69.98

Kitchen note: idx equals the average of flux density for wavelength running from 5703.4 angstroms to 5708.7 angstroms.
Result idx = 63.9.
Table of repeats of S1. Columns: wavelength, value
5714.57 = 65.02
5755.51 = 68.81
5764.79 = 64.91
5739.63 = 70.27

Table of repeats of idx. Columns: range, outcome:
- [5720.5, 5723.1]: 68.7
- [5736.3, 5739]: 65.1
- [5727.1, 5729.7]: 62.7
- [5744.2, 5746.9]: 72.3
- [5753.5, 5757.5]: 69.1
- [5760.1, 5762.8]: 69.2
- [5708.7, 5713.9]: 58.6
